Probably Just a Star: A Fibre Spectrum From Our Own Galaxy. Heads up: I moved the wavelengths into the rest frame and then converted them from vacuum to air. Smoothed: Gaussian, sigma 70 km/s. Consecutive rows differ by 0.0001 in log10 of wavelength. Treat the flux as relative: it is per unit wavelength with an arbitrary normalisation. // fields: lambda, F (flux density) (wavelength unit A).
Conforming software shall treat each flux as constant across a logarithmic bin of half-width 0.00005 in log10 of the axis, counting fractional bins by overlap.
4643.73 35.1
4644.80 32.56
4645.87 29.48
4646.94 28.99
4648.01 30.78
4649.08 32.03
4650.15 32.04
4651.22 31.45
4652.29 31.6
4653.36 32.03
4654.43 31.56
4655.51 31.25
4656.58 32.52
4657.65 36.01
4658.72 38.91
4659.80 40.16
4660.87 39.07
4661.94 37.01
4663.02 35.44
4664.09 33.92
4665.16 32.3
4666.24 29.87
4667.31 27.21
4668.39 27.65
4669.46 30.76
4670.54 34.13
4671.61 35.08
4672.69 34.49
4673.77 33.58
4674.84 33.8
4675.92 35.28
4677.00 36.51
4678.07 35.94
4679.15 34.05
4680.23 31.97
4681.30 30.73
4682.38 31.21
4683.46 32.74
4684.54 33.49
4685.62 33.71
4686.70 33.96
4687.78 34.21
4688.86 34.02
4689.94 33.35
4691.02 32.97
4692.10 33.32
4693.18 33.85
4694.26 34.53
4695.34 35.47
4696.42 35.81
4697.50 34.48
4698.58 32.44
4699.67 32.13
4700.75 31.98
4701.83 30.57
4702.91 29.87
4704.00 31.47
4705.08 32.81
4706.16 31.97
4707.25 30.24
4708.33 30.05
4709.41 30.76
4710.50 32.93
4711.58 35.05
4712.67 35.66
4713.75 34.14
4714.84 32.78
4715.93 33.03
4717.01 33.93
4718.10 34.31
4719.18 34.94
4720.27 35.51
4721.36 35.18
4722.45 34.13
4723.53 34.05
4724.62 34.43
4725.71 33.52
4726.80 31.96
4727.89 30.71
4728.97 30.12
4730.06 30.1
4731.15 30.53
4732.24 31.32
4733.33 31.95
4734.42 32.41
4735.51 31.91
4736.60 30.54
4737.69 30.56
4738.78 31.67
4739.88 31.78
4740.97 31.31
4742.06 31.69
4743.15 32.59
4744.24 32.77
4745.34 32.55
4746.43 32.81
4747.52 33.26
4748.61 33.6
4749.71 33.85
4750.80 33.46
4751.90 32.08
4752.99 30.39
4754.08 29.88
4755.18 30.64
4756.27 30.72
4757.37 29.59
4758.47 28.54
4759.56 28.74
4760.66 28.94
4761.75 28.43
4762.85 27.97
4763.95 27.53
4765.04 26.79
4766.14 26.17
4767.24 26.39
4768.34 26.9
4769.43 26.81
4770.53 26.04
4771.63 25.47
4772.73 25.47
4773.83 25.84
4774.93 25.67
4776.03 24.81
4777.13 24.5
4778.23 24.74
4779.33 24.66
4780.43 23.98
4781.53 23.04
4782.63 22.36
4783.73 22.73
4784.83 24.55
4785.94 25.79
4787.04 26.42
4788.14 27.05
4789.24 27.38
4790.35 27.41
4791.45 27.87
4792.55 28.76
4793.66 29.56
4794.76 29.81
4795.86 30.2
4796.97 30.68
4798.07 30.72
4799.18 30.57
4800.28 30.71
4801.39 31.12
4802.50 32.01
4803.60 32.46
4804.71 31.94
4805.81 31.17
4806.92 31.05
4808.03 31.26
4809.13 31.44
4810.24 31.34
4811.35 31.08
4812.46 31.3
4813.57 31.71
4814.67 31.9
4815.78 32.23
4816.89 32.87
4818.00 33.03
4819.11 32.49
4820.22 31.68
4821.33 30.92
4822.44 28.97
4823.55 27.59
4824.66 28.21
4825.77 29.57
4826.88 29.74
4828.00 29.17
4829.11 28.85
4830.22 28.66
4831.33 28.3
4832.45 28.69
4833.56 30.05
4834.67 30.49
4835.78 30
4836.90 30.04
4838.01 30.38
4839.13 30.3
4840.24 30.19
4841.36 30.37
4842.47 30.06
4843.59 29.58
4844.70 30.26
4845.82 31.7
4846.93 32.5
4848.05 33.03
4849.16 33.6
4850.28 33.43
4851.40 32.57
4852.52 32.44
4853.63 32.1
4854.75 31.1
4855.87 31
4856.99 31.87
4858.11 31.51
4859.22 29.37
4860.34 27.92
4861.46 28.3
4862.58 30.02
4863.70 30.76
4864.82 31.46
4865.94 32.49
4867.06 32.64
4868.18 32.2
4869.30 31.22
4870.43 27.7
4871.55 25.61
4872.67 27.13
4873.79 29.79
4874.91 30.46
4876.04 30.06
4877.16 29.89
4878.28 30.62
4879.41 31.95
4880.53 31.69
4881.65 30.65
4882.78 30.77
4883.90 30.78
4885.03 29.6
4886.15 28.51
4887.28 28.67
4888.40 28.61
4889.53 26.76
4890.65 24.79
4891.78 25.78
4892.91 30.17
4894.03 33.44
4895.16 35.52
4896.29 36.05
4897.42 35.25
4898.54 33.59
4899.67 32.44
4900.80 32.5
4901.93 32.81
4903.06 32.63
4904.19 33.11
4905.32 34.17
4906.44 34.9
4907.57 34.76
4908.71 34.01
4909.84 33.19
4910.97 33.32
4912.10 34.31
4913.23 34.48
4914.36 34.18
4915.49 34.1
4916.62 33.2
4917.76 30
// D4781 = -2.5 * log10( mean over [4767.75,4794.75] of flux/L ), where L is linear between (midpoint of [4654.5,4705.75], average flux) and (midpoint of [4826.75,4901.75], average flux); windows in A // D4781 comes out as 0.229 mag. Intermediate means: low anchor 33.5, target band 25.8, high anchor 30.6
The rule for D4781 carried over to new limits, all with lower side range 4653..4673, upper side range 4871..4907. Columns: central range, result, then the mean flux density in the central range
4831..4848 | 0.043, 30.3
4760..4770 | 0.185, 27.3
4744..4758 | 0.023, 31.9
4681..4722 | 0.001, 33.2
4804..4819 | 0.003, 31.7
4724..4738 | 0.042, 31.6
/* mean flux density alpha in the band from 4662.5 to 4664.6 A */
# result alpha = 34.7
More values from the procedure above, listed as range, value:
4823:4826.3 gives 28.5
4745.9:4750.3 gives 33.4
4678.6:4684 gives 32.1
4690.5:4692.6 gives 33.1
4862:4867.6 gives 31.5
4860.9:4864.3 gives 29.7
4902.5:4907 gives 33.8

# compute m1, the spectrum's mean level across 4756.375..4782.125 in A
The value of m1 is 26.5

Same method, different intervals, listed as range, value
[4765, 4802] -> 26.8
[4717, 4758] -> 32.2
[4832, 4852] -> 31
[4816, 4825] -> 30.8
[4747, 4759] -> 31.4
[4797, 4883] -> 30.7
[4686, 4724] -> 33.3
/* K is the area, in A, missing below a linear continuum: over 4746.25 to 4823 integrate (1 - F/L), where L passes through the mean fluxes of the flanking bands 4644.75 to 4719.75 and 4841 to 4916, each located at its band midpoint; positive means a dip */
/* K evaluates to 7.6 A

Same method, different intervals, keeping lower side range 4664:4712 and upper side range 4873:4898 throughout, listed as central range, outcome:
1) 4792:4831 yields 0.8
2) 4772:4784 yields 2.8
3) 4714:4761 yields 0.2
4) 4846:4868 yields -0.5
